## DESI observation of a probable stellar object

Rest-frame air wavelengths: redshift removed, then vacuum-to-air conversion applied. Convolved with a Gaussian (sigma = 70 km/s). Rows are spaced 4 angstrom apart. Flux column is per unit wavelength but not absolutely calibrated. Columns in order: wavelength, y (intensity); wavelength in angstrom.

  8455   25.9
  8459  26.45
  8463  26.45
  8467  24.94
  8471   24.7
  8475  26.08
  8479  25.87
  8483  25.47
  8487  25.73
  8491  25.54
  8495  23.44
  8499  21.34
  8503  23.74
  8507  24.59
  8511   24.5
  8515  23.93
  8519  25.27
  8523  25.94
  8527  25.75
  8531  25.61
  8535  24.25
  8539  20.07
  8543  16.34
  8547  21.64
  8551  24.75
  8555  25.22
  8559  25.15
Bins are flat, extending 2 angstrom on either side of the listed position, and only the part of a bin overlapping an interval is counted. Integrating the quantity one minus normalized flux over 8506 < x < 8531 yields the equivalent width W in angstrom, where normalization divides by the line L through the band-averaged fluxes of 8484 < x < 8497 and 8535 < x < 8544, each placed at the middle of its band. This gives -3.6 angstrom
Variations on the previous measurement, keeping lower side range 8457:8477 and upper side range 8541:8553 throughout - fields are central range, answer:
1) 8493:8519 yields -0.41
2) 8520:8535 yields -2.34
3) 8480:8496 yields -0.48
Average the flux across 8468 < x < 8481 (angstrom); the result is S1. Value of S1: 25.5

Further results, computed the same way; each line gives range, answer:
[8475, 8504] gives 24.6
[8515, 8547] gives 23.3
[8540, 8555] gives 21.4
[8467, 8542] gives 24.4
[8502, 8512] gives 24.3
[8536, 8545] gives 18.9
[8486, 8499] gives 24.3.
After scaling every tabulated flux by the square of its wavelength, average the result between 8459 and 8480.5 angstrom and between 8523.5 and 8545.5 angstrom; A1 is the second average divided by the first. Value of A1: 0.9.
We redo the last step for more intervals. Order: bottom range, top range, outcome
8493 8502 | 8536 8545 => 0.85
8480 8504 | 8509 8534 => 1.04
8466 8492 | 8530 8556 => 0.89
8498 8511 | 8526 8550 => 0.95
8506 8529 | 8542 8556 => 0.89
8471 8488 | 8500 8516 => 0.94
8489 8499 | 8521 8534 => 1.08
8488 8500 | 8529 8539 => 1.02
